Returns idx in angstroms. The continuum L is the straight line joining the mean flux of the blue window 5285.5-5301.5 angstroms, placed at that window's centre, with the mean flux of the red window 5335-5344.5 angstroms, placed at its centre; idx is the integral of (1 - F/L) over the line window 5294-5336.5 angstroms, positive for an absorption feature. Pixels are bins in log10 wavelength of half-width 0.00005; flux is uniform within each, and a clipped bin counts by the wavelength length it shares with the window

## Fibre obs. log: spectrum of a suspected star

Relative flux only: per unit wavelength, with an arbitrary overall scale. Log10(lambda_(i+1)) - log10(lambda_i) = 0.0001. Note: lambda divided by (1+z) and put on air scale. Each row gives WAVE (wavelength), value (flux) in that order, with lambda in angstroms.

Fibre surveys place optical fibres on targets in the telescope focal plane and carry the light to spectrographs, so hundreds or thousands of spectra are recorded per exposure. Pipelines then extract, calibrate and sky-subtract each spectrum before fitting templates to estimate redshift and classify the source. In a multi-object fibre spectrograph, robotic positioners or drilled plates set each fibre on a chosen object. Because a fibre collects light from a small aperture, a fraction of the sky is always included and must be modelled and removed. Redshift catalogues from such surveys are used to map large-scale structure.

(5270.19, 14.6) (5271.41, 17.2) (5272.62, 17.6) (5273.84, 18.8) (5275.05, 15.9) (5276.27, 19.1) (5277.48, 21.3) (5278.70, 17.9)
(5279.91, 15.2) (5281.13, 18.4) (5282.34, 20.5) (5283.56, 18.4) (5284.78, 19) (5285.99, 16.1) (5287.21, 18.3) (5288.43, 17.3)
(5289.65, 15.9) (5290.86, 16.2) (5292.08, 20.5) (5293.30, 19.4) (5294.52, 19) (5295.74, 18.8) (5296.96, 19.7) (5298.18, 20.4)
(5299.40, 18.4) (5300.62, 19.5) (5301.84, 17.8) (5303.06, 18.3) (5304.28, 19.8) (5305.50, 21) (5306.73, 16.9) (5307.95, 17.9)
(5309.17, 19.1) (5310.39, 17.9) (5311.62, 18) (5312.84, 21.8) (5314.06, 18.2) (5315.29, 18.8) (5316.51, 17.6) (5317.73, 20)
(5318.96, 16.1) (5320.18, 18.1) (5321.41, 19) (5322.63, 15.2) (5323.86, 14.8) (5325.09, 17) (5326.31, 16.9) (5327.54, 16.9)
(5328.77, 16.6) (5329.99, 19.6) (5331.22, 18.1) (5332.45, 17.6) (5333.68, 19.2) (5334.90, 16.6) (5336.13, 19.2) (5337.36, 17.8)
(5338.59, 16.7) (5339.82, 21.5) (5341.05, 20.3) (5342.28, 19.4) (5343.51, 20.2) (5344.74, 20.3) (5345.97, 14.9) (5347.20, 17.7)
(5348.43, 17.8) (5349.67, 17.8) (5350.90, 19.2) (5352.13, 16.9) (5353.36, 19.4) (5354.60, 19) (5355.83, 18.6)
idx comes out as 1.1 angstroms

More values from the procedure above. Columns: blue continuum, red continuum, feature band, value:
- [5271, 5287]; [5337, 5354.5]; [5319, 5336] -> 1.0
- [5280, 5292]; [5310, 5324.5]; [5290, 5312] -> -1.1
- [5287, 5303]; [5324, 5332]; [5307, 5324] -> -0.3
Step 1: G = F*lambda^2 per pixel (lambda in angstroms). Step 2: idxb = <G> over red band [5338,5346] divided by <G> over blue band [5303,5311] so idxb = 1.05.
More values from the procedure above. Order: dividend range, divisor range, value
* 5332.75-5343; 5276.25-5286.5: 1.04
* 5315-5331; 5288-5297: 0.96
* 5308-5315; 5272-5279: 1.04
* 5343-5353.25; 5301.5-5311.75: 0.99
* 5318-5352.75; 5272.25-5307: 0.99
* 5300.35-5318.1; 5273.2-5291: 1.06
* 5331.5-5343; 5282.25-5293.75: 1.06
